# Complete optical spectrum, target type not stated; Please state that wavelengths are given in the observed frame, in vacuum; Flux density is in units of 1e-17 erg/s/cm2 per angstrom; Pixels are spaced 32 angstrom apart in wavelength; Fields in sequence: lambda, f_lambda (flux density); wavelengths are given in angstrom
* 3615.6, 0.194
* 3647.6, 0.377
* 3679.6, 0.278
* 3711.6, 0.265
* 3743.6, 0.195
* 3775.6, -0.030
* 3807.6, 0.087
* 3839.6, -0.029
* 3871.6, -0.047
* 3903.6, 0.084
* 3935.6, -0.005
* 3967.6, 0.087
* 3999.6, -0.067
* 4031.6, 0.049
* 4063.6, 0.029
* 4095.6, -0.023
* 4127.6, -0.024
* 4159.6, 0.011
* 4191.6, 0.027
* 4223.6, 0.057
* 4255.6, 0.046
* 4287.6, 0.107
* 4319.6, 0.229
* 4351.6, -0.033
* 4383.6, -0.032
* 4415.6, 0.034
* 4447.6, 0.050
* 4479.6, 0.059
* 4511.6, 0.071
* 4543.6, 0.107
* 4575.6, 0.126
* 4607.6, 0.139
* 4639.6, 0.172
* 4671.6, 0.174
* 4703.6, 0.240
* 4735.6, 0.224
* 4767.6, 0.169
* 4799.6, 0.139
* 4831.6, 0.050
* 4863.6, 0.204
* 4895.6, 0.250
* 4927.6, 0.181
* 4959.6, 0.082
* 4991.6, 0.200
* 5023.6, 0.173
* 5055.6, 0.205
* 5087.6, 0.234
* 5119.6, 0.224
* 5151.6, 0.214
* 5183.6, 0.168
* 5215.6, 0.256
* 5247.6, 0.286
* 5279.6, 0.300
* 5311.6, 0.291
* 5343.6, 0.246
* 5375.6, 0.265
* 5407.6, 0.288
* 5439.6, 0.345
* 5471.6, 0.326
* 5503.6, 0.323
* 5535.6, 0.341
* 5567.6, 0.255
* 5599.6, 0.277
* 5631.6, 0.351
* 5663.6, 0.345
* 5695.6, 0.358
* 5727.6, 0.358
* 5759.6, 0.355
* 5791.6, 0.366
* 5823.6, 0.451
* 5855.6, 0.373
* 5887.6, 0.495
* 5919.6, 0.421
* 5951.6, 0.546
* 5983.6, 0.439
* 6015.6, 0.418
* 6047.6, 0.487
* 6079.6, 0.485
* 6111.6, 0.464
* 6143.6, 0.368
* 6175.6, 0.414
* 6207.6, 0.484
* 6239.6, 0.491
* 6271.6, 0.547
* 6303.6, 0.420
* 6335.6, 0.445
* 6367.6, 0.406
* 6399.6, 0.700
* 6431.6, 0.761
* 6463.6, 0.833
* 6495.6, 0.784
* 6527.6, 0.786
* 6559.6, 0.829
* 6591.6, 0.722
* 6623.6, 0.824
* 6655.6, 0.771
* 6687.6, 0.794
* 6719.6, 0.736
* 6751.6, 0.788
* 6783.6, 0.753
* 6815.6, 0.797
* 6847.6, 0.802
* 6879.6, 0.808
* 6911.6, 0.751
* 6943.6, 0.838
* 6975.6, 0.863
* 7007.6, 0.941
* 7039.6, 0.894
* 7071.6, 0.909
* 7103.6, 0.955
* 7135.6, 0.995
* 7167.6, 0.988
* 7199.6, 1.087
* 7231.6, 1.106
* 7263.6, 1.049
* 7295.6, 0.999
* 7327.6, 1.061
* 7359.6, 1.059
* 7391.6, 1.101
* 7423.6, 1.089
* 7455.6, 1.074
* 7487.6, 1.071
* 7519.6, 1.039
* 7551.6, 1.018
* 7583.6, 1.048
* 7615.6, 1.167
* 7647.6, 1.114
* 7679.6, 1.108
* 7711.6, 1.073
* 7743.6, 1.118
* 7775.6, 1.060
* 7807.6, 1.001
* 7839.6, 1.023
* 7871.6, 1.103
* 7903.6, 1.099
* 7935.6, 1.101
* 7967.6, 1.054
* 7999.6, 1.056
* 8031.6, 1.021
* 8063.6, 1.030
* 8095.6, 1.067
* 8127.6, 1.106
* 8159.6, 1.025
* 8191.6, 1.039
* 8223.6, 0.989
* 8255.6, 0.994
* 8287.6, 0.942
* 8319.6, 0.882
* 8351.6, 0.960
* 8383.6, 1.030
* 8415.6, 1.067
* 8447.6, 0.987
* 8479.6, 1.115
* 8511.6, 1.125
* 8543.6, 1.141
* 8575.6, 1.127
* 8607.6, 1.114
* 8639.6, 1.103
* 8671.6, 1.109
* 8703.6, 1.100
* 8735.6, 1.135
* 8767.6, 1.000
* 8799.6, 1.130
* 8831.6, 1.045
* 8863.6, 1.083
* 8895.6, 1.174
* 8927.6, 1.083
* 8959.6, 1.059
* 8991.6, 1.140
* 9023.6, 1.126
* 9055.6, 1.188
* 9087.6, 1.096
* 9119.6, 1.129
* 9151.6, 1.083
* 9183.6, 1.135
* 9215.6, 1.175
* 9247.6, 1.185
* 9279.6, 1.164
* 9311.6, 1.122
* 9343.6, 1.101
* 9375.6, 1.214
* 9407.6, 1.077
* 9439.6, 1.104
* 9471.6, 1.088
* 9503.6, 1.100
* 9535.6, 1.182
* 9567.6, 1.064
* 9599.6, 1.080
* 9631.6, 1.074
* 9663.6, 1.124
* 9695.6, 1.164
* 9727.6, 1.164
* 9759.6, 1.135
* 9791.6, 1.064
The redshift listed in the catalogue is 0.605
